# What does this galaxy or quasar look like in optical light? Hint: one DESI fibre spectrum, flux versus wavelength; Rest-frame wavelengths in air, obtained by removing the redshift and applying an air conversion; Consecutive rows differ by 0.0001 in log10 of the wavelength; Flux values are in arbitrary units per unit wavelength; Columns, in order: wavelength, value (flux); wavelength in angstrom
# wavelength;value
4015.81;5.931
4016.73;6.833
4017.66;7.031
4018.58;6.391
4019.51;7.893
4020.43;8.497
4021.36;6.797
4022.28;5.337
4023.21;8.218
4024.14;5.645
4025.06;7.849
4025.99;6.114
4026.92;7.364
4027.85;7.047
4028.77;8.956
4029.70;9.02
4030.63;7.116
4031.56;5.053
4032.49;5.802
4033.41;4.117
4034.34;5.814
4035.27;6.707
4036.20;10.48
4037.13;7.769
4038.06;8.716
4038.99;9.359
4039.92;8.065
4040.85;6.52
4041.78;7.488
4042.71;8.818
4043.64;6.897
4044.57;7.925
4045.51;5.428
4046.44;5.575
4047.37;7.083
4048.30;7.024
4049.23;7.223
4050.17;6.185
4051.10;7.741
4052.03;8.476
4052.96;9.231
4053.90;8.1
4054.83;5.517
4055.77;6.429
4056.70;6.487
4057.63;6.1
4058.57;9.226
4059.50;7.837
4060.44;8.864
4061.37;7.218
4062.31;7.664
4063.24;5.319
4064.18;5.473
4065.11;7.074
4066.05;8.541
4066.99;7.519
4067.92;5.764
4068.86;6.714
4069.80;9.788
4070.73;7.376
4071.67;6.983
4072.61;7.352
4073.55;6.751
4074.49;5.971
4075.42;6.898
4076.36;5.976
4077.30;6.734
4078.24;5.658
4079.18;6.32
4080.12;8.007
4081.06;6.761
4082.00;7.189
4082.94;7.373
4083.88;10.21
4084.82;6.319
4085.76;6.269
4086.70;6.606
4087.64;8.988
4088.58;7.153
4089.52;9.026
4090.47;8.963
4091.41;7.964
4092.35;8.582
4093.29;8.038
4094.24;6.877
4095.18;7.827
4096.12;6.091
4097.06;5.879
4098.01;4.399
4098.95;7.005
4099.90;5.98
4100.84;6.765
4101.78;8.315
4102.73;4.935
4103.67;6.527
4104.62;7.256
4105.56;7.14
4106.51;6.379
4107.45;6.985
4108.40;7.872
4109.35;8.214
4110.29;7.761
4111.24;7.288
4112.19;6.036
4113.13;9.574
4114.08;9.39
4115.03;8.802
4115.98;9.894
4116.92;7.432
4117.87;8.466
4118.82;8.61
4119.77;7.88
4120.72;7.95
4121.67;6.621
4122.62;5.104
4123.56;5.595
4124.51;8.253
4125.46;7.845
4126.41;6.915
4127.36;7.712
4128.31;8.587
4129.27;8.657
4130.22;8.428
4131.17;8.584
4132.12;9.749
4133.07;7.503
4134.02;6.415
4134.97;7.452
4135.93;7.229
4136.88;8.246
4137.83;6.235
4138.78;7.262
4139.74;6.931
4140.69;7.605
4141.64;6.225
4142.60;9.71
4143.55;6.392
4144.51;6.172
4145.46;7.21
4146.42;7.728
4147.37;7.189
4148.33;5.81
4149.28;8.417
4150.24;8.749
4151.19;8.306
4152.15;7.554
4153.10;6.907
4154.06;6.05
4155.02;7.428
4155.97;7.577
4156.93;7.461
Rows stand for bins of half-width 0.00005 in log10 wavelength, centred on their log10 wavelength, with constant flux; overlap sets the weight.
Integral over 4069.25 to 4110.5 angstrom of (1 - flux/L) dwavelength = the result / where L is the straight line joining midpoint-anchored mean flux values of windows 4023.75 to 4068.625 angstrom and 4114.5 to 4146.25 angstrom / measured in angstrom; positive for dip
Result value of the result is 1.4 angstrom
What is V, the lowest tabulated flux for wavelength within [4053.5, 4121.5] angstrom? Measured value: 4.399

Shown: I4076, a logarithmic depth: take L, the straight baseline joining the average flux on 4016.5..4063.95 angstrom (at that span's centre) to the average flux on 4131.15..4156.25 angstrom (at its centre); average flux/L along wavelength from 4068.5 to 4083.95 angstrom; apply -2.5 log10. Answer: 0.03 mag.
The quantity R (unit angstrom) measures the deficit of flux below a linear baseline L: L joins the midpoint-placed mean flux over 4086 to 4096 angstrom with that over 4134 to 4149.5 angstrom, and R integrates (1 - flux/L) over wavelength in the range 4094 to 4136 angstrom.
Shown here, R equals 0.6 angstrom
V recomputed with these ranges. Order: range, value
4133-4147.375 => 6.172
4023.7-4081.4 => 4.117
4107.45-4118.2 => 6.036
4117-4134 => 5.104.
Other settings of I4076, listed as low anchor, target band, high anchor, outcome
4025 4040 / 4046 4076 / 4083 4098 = 0.04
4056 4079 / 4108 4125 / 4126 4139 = -0.03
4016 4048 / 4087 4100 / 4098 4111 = -0.06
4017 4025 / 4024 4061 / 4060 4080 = -0.05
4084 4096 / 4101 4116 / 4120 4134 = 0.02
